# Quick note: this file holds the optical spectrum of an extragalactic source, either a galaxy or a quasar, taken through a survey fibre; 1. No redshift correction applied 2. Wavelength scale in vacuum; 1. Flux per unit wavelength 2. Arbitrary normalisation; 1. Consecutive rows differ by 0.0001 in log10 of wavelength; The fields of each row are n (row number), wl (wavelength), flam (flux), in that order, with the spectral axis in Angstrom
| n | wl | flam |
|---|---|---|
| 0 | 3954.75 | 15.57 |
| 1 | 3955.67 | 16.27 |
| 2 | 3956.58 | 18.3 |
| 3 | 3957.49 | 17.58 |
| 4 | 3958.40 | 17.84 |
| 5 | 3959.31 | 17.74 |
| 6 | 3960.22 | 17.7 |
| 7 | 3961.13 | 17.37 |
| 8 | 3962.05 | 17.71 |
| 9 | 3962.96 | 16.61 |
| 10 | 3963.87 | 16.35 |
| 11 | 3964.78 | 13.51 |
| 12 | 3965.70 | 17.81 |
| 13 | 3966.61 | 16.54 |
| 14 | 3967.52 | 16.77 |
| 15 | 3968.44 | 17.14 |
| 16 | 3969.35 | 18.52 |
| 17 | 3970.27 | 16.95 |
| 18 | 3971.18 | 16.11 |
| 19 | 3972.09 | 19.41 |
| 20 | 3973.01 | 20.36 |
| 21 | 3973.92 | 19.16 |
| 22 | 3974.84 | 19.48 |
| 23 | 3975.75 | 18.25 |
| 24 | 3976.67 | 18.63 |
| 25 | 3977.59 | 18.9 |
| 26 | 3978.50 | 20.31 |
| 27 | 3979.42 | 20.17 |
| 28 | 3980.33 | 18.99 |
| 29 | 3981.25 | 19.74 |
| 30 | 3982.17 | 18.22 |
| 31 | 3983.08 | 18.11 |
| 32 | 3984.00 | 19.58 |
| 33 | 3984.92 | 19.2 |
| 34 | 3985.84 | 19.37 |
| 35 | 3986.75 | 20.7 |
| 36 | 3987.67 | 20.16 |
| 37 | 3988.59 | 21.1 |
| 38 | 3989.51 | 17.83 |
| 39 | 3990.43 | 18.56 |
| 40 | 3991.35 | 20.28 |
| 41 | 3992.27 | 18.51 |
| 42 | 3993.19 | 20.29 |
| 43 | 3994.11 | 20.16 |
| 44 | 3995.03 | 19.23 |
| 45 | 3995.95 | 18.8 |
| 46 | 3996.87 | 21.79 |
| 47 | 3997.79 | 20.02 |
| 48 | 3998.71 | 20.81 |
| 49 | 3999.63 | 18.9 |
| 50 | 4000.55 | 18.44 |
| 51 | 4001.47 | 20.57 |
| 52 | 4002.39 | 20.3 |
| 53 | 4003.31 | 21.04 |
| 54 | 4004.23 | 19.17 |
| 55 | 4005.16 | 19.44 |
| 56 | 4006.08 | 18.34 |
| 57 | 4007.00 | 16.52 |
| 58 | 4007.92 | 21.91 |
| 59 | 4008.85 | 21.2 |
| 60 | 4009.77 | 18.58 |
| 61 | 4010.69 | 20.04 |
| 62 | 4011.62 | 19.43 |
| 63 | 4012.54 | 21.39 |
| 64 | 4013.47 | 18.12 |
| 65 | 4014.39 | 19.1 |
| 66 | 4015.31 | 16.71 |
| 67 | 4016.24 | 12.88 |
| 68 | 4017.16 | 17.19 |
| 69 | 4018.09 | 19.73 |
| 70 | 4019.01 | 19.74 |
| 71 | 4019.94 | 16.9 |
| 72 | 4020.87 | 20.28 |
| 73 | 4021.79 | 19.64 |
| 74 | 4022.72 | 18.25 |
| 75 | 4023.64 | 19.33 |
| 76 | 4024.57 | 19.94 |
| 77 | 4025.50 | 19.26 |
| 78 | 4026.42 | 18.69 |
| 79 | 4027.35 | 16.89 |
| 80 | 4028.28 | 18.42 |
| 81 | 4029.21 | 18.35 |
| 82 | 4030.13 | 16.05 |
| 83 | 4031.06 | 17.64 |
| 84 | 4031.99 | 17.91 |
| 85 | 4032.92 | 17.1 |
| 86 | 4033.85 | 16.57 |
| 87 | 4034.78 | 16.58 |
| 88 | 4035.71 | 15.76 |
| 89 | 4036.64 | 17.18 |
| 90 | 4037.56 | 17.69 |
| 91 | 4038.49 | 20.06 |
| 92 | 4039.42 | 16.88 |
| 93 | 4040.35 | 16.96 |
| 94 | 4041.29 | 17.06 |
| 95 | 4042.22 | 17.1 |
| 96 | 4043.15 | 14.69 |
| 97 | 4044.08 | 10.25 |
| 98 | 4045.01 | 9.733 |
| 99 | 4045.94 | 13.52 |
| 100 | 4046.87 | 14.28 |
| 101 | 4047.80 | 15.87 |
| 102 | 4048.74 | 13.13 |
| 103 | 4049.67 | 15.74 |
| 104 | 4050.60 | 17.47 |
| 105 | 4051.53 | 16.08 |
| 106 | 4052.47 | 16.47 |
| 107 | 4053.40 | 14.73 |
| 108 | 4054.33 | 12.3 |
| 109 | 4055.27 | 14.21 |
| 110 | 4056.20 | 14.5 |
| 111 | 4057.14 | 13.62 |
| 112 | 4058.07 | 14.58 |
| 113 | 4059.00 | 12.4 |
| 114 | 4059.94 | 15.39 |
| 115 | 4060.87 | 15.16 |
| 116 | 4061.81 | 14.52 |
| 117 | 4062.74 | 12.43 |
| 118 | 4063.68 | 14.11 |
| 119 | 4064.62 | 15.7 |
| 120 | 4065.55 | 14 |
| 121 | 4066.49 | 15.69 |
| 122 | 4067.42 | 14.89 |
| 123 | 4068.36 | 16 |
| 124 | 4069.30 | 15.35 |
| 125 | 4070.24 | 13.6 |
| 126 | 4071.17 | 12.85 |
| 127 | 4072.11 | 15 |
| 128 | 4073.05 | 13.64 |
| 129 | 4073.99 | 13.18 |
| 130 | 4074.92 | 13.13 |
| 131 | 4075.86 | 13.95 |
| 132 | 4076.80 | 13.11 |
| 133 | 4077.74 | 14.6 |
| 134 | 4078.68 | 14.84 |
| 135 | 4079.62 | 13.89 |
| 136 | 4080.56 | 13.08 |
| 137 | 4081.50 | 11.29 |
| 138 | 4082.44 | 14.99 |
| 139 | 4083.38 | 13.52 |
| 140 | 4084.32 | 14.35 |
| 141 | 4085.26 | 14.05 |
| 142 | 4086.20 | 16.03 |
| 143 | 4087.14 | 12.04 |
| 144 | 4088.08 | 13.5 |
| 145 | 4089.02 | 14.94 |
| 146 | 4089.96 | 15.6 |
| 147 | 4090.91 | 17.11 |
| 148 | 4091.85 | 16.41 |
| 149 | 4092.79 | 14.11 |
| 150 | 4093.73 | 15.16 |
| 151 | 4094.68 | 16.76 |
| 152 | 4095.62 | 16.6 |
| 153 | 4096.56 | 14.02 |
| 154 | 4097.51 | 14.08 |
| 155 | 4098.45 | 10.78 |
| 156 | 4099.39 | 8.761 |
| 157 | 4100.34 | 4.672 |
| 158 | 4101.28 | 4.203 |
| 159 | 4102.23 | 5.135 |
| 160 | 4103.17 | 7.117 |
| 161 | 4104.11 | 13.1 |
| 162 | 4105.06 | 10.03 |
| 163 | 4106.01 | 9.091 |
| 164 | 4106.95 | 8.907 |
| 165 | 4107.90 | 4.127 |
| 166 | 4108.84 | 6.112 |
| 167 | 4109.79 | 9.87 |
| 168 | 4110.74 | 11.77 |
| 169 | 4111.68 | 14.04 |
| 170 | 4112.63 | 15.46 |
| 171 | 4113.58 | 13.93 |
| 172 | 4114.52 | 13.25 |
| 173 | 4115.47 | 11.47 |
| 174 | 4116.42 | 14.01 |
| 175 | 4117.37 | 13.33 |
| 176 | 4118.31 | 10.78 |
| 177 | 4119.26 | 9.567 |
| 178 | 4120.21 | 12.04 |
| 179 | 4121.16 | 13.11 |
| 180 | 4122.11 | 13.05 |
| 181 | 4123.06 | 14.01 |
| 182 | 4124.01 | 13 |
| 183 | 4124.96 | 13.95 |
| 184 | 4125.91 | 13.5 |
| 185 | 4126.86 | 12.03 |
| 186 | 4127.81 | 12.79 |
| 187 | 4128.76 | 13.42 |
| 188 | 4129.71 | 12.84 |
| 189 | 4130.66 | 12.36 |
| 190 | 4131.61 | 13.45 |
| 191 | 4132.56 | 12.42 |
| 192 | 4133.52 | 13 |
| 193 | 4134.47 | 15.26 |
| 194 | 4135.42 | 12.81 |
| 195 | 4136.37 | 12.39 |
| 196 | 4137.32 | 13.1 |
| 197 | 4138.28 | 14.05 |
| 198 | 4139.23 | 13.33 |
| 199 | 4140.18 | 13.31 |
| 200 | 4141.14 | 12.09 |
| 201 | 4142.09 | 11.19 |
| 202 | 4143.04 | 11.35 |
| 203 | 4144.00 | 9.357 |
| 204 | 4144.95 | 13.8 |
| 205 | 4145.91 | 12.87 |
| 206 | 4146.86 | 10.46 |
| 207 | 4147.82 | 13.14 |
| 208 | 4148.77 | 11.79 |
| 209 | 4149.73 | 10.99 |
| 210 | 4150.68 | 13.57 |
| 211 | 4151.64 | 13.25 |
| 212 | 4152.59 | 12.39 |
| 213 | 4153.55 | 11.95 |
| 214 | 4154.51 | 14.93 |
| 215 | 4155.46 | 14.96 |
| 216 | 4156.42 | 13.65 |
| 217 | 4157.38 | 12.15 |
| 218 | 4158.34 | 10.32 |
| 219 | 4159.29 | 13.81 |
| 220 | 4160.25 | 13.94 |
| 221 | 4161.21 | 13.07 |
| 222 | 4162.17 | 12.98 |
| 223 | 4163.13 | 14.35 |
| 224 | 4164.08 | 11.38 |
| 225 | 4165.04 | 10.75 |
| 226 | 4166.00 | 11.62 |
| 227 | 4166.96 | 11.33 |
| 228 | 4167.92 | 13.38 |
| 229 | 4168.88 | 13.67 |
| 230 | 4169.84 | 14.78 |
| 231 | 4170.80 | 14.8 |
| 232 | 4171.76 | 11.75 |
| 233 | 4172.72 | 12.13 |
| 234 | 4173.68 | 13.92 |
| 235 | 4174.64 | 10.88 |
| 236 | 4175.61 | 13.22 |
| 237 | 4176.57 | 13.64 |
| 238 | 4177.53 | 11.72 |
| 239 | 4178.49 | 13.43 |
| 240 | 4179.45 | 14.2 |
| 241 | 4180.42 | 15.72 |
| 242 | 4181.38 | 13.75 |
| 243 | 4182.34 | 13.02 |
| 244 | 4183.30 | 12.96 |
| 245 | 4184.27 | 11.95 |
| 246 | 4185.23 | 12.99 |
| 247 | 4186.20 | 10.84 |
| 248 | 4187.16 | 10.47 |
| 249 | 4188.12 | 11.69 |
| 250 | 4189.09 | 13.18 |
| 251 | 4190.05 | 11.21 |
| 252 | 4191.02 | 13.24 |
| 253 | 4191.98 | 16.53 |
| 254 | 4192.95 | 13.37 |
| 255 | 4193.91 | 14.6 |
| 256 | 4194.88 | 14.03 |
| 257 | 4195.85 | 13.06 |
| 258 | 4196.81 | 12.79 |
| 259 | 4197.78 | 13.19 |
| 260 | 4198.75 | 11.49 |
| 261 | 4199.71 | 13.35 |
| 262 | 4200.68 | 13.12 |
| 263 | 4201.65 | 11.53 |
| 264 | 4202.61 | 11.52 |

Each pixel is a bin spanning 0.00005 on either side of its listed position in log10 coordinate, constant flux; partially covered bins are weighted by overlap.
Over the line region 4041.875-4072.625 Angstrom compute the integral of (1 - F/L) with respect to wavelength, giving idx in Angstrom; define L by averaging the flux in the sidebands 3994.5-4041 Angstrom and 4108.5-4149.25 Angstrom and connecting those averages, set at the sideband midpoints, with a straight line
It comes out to 3.8 Angstrom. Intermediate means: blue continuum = 18.6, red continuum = 12.6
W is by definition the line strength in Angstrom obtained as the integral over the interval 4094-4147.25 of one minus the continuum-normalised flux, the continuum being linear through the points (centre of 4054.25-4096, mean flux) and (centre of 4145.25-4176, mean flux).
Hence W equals 6.6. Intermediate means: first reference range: 14.4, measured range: 11.8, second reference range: 12.8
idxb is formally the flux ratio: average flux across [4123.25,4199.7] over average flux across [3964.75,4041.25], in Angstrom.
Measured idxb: 0.69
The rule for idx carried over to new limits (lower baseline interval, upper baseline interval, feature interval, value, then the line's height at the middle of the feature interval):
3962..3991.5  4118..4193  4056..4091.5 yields 2.7 Angstrom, 15.4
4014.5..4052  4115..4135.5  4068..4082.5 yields 1.1 Angstrom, 15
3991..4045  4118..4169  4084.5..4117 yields 5.9 Angstrom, 14.6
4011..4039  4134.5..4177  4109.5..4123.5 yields 1.6 Angstrom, 14.3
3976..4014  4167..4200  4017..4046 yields 1.7 Angstrom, 18.3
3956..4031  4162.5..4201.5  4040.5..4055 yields 2.1 Angstrom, 17.1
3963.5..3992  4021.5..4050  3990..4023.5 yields -3.1 Angstrom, 17.6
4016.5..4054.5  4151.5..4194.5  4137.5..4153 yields 1.6 Angstrom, 13.7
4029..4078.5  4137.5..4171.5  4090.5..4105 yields 2.3 Angstrom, 14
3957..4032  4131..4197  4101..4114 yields 4.6 Angstrom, 14.8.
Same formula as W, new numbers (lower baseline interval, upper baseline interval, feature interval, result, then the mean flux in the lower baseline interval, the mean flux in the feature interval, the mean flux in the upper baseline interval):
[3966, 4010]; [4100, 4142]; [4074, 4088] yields 0.2 Angstrom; 19.2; 13.8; 11.6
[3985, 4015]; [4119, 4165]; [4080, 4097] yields 0.8 Angstrom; 19.7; 14.6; 12.8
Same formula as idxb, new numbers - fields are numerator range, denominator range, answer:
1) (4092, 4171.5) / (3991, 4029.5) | 0.64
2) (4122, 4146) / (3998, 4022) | 0.67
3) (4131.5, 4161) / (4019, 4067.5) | 0.79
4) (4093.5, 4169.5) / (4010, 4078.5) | 0.76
